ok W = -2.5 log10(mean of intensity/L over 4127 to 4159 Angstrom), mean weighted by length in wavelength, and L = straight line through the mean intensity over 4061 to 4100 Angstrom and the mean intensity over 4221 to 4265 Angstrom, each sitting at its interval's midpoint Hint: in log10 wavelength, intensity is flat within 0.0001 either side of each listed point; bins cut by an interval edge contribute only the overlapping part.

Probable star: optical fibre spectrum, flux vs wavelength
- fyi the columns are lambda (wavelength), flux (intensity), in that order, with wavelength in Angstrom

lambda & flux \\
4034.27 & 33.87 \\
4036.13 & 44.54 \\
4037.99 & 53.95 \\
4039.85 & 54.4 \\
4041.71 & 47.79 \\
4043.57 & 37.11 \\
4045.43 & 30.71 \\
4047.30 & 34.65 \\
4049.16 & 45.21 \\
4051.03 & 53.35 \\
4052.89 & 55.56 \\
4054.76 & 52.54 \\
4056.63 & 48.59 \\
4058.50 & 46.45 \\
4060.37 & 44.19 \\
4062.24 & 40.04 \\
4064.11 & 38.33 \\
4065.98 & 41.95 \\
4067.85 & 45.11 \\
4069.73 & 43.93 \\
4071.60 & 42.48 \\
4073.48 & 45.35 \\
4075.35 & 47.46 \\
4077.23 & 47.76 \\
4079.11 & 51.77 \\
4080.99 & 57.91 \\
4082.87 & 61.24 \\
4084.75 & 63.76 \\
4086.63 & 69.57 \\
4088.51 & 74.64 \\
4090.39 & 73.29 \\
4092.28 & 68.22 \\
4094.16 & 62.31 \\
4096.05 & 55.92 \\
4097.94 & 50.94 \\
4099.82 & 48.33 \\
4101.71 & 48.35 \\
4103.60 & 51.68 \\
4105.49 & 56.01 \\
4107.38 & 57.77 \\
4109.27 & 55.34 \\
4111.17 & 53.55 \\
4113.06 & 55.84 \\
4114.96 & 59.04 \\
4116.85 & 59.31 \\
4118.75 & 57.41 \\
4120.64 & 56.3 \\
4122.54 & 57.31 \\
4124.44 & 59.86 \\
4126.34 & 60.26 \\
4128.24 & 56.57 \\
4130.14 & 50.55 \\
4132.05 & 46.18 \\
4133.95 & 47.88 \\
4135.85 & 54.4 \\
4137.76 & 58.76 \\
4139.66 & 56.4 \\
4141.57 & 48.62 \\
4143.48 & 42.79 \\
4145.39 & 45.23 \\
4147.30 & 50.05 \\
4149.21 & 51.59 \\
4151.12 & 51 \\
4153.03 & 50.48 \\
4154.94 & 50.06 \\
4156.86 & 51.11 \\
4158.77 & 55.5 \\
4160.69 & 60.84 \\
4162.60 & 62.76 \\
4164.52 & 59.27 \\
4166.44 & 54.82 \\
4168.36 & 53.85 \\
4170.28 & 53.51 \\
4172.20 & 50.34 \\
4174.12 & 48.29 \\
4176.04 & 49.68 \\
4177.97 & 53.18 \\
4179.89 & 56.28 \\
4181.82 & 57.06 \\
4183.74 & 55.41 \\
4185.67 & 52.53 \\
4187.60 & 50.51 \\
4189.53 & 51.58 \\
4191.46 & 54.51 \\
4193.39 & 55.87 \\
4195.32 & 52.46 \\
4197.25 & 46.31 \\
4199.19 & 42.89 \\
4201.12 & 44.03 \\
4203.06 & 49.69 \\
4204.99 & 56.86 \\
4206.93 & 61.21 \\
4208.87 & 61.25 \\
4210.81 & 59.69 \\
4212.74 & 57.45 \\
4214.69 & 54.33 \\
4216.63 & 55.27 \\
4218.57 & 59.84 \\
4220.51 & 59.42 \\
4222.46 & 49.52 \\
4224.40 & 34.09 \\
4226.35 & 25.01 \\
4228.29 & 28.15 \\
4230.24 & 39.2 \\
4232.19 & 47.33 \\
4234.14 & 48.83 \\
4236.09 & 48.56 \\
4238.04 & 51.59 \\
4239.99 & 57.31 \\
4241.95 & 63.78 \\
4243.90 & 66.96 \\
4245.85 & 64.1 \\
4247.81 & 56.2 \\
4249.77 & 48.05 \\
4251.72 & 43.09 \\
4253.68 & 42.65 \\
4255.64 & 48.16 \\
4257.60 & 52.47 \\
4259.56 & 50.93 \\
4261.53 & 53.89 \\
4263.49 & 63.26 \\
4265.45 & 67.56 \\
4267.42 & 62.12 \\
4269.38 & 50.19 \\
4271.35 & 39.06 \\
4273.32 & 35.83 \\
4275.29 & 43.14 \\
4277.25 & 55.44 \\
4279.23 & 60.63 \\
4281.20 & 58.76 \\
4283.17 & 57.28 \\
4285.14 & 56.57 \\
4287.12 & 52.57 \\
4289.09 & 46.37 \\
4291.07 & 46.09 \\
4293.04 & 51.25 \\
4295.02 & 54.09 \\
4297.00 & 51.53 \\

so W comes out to 0.03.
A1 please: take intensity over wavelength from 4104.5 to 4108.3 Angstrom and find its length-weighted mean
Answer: 56.8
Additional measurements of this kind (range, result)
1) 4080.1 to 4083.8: 59.6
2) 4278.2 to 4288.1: 57.1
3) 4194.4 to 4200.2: 47.2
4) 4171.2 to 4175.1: 49.4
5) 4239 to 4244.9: 62.7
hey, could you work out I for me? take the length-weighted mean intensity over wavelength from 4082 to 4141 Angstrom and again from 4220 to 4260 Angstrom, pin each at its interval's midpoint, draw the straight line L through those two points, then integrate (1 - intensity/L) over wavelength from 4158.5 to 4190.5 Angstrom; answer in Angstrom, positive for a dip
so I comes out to -0.7 Angstrom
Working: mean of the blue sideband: 57.6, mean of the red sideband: 48.7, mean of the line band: 54.4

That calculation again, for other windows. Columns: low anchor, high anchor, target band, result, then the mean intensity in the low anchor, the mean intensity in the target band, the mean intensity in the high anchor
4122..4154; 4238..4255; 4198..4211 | 0.2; 52.2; 53.2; 54.9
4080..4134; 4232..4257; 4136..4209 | 3.7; 57.9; 52.7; 53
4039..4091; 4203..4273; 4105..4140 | -3.6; 49.7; 55.7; 52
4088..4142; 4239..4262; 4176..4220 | 0.8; 56.5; 54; 53.9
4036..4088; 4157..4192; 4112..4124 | -1.5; 48.4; 57.6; 54.4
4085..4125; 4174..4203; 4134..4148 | 1.2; 58.7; 50.7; 51.4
